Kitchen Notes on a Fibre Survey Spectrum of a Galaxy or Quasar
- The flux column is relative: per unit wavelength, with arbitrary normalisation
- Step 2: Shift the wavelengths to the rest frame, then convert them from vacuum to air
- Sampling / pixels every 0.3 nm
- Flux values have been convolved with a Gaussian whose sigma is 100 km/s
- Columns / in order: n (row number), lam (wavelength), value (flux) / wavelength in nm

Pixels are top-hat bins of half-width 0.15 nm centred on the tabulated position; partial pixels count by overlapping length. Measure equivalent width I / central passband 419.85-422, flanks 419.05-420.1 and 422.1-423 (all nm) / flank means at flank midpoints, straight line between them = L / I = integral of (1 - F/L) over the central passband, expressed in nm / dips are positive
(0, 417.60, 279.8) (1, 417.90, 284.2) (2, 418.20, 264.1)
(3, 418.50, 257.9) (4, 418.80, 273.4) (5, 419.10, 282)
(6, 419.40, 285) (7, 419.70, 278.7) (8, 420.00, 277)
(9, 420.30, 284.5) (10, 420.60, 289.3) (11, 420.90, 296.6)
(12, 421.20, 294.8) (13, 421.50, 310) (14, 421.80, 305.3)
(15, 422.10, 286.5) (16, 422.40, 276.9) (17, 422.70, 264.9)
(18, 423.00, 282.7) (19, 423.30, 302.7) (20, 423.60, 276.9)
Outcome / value -0.12 nm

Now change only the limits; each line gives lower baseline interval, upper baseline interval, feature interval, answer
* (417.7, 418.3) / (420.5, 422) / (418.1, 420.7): 0.08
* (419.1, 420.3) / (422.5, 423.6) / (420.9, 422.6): -0.07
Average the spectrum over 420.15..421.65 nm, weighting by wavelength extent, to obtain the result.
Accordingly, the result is 295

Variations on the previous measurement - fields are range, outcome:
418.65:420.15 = 279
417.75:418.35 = 274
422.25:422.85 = 271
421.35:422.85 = 289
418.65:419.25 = 278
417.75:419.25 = 272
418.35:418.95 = 266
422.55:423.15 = 274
